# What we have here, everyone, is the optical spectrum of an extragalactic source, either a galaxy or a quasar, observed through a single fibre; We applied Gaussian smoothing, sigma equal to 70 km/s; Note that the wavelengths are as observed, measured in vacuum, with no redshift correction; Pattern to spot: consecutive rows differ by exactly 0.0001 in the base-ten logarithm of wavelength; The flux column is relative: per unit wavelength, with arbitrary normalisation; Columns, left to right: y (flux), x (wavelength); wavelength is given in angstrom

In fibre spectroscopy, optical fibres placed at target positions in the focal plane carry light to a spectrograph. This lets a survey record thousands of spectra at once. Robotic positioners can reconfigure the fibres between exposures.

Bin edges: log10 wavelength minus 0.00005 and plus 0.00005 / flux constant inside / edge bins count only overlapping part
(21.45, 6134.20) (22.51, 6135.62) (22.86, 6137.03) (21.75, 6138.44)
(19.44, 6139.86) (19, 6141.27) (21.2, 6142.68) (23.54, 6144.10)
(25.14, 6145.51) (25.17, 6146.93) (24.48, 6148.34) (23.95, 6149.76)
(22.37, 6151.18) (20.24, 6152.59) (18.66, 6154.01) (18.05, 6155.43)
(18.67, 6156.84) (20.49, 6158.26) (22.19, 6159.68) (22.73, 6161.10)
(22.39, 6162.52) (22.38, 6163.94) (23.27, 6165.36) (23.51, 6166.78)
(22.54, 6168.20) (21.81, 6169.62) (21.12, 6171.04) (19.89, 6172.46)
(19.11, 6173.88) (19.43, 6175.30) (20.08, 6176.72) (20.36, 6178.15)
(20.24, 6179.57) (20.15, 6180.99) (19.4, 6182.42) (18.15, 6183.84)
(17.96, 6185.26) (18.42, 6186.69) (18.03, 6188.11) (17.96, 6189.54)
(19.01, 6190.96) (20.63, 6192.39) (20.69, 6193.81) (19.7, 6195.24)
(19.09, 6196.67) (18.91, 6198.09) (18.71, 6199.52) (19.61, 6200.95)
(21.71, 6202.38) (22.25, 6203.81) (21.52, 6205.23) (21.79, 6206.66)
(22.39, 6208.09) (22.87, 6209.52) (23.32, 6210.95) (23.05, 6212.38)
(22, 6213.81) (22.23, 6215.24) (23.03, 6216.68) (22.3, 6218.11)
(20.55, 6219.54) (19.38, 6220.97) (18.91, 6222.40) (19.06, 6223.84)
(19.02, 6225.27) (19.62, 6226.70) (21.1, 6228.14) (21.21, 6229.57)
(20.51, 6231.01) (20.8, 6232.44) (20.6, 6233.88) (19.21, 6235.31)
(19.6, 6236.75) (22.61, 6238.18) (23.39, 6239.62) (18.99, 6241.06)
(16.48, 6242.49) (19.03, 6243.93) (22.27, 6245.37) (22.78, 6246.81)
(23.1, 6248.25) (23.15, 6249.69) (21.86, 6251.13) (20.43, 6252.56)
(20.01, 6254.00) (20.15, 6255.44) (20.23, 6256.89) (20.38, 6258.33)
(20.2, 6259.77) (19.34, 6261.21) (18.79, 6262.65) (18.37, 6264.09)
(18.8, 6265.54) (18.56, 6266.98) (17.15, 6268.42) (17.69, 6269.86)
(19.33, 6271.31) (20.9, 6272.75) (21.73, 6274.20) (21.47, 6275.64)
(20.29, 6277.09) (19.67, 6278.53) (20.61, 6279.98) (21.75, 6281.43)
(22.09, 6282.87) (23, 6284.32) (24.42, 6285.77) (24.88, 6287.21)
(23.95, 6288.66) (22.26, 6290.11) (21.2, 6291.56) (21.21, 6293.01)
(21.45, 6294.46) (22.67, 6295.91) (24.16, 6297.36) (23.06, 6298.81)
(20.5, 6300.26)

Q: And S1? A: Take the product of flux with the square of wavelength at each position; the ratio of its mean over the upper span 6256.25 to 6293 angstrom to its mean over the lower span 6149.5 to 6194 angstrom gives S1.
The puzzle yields 1.0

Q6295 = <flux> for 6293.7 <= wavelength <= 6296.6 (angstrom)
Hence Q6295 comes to 22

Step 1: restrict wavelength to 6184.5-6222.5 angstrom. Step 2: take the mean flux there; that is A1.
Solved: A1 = 20.6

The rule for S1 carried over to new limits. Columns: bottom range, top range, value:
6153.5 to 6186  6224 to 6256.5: 1.03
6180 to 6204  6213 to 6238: 1.07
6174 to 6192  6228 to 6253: 1.12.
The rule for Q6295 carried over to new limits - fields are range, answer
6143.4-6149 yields 24.6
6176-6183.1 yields 20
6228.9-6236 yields 20.5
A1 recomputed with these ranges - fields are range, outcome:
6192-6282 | 20.5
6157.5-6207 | 20.4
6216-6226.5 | 20.3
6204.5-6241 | 21.2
